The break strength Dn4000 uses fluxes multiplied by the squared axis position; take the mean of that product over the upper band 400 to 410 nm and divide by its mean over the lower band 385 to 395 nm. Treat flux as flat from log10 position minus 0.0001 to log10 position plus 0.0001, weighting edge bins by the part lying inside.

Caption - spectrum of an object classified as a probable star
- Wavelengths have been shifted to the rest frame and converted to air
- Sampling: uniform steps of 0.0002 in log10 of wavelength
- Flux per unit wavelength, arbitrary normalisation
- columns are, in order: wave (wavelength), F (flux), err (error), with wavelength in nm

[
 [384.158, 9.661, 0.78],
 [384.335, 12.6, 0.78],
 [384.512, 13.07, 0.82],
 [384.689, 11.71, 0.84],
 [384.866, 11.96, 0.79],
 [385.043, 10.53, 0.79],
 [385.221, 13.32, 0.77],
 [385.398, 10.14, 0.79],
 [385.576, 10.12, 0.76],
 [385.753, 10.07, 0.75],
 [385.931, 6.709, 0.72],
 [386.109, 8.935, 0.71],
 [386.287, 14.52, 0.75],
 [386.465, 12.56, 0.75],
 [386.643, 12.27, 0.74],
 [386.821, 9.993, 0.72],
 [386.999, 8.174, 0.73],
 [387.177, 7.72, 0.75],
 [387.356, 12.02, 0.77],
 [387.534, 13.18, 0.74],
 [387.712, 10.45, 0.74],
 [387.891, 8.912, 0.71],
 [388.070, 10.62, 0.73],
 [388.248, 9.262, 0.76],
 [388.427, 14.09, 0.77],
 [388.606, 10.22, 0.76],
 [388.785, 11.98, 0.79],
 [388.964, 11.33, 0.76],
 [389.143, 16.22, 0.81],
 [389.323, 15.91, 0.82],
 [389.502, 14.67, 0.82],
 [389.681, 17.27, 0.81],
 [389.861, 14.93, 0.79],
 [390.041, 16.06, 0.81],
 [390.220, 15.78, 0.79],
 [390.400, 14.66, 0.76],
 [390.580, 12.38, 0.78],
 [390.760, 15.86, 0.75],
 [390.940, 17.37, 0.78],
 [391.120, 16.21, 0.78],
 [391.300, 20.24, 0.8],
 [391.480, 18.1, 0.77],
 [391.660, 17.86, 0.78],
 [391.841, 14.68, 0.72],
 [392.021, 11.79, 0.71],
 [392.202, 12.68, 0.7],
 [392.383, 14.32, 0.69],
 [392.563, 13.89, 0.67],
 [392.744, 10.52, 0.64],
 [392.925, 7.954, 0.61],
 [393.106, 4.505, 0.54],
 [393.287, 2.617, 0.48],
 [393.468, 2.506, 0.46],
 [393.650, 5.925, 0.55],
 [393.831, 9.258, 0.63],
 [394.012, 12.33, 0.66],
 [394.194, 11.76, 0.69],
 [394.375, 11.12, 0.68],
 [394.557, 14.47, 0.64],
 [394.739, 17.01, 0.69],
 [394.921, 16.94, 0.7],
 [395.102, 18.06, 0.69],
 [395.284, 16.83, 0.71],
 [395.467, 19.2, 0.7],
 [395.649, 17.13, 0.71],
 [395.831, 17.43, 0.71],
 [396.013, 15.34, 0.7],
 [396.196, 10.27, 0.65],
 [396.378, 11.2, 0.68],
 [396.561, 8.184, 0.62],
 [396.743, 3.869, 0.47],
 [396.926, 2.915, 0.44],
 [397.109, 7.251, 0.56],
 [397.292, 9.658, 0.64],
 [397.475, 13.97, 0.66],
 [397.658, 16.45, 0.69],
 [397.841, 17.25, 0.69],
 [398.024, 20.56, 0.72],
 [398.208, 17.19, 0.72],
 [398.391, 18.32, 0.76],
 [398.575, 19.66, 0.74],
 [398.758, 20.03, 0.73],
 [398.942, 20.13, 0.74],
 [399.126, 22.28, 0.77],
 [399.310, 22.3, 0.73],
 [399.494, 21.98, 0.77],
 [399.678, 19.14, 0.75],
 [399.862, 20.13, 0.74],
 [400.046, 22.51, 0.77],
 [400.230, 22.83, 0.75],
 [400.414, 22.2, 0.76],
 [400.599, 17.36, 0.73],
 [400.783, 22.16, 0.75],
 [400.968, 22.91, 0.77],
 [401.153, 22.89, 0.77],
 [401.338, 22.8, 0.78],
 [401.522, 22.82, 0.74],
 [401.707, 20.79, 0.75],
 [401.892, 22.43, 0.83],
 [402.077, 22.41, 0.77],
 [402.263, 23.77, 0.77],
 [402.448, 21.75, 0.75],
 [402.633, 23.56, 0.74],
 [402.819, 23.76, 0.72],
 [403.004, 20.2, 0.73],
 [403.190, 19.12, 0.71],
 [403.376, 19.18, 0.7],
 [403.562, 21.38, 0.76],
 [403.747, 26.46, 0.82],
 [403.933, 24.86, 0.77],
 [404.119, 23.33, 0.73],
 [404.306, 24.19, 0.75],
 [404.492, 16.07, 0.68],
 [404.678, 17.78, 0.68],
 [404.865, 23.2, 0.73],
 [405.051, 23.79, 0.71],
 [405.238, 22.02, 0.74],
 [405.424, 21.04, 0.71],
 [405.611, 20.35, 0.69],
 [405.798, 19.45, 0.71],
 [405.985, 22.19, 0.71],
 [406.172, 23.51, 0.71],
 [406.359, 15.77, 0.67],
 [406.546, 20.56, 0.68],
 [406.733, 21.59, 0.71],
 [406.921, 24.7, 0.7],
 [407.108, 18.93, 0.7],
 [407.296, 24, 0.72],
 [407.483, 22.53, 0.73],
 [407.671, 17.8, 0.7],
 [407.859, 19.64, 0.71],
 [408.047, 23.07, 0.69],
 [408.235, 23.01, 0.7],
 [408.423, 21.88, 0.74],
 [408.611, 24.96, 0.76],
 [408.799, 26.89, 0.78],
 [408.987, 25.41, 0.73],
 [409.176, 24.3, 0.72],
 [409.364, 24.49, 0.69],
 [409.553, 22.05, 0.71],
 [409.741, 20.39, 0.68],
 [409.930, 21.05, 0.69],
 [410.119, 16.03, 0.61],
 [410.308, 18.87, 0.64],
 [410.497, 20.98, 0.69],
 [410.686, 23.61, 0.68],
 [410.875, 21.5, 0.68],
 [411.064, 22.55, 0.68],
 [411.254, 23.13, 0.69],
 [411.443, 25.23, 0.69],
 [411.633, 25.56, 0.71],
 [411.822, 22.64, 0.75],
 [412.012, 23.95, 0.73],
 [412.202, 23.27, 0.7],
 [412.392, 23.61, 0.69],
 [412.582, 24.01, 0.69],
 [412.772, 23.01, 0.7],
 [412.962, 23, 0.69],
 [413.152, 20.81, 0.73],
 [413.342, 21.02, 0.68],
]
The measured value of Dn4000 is 1.9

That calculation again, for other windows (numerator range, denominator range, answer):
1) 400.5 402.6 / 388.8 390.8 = 1.57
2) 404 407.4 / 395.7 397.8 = 2.05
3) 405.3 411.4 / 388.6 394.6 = 1.84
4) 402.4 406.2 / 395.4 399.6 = 1.47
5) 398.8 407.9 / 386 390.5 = 1.87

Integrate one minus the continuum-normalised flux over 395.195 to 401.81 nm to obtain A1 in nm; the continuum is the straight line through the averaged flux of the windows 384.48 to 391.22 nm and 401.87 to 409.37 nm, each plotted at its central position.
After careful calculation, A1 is 0.317 nm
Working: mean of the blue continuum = 12.4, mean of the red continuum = 22.1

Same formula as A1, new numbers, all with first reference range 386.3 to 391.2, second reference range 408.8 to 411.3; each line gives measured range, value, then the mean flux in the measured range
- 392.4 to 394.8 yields 0.88 nm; 9.59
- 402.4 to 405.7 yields -0.39 nm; 21.8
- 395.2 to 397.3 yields 0.58 nm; 11.7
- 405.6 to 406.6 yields 0.00 nm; 20.3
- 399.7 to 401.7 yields -0.40 nm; 21.7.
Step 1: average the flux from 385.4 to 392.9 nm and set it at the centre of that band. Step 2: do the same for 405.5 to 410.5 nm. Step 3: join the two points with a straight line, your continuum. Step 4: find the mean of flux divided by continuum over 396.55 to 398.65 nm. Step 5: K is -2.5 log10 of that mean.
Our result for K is 0.28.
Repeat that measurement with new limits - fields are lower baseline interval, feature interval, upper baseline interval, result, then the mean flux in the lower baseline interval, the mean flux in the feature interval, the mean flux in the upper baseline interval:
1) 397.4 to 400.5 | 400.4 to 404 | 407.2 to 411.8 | -0.07 mag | 19.9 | 22.1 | 22.5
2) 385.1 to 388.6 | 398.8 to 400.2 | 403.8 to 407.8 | -0.19 mag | 10.7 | 21.2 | 21.3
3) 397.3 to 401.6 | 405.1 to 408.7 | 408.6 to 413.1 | 0.02 mag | 20.1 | 21.4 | 22.9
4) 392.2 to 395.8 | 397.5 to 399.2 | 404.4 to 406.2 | -0.22 mag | 12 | 18.9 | 20.9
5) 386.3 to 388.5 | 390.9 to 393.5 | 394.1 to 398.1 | -0.02 mag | 10.9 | 12.5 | 13.5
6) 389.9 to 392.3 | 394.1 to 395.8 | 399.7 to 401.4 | 0.14 mag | 15.6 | 15.9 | 21.6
